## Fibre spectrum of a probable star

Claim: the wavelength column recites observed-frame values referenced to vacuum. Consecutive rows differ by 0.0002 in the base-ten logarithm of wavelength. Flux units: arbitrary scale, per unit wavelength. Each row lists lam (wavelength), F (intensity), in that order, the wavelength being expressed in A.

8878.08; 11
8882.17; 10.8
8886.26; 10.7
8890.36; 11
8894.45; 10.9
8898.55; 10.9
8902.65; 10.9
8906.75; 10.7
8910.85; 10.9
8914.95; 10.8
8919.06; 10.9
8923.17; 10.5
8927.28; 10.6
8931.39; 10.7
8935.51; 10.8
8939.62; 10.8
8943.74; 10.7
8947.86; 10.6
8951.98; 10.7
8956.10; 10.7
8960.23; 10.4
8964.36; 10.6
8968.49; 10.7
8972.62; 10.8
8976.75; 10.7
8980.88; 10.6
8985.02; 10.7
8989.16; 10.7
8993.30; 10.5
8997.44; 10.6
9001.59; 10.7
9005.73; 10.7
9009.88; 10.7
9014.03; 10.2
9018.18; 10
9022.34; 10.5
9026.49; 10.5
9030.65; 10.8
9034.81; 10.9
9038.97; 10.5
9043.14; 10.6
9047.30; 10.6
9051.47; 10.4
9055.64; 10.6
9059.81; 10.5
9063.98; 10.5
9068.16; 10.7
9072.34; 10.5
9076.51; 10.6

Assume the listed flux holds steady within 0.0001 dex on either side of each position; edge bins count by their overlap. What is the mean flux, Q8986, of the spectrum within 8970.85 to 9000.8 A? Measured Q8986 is 10.7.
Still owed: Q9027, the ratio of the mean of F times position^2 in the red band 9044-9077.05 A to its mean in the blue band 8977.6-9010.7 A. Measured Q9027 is 1.0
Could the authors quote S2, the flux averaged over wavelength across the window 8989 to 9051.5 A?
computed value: 10.6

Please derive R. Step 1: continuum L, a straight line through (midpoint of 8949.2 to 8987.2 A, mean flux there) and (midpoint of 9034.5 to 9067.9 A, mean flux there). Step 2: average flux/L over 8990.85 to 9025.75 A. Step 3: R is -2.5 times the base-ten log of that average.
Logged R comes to 0.01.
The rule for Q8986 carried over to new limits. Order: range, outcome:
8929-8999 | 10.7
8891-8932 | 10.8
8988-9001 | 10.6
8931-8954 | 10.7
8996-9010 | 10.7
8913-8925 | 10.7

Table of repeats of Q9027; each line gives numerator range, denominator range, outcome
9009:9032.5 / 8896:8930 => 0.99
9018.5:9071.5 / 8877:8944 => 1.01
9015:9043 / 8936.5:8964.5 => 1.01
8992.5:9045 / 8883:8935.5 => 1.00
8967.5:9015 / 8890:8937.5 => 1.00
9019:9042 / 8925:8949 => 1.01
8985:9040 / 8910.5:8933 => 1.01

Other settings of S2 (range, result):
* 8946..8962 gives 10.6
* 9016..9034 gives 10.5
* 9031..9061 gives 10.6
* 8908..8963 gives 10.7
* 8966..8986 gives 10.7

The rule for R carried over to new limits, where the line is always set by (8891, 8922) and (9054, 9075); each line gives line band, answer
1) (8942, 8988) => 0.01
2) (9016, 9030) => 0.03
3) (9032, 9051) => 0.00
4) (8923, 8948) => 0.01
